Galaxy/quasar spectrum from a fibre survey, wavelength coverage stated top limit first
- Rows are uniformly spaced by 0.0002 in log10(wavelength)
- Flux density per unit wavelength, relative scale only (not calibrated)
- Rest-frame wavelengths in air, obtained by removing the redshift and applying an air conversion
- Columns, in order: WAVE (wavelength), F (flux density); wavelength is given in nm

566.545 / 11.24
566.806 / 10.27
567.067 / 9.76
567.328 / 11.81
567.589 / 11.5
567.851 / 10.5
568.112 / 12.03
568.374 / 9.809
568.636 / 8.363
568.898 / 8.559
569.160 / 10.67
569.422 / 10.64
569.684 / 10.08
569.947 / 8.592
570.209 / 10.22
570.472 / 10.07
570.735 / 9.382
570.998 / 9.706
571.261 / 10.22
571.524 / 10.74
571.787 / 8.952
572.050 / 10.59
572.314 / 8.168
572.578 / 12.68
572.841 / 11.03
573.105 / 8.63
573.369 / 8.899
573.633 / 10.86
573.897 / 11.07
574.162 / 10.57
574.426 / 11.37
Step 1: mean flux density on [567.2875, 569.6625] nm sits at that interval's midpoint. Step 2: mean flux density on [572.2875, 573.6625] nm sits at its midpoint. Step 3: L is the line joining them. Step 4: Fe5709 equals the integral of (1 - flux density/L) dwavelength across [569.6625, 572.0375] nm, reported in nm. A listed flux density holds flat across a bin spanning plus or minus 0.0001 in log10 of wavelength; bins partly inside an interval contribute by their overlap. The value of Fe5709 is 0.10 nm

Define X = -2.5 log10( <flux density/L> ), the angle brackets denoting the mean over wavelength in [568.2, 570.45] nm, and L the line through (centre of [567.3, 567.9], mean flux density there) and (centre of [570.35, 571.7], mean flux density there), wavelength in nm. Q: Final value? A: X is 0.10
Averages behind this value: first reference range 11.3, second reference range 9.99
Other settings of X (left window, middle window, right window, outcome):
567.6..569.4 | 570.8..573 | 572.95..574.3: -0.017 mag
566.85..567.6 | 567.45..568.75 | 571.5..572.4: 0.016 mag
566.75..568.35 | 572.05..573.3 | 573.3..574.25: 0.043 mag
